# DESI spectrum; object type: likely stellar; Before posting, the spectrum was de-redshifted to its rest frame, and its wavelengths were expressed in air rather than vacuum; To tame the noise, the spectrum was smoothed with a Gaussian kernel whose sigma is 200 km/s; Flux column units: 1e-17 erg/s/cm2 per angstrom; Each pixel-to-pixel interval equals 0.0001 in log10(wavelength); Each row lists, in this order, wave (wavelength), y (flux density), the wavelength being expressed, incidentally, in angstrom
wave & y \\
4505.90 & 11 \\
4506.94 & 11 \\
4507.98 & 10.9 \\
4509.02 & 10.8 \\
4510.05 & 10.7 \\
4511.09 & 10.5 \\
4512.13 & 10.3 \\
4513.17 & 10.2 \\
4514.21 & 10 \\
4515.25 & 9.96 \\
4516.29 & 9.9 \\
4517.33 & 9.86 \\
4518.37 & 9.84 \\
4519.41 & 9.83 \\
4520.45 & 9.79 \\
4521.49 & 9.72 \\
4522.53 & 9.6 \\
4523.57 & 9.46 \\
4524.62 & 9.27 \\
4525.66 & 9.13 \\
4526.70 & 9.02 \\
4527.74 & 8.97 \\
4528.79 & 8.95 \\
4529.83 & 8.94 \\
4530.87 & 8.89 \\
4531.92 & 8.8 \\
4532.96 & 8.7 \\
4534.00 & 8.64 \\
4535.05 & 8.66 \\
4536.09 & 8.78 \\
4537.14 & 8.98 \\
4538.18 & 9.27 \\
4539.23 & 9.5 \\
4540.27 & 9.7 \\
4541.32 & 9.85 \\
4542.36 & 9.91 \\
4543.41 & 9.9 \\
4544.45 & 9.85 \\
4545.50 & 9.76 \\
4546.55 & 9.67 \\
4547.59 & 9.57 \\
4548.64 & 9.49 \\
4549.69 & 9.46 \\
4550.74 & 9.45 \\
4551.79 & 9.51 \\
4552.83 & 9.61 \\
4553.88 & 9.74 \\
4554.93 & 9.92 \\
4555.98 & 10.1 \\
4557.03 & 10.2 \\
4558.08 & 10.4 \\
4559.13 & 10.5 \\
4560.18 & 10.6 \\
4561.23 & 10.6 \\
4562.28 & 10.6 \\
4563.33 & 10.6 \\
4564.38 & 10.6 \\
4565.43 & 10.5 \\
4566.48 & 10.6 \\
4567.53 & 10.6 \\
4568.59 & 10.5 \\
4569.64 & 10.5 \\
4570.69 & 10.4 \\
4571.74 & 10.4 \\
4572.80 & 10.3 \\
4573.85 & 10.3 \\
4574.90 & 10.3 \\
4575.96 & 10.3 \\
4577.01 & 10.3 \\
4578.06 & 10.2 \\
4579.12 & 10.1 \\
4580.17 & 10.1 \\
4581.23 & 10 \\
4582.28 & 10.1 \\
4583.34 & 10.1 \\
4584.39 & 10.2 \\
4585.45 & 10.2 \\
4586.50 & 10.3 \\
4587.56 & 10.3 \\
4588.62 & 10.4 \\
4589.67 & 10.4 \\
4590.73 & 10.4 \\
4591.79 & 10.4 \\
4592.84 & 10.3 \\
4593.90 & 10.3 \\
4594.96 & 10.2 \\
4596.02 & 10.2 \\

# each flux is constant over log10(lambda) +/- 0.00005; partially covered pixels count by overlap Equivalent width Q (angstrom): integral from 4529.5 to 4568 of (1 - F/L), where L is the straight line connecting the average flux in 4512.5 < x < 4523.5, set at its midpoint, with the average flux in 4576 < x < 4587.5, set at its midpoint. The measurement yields 1.04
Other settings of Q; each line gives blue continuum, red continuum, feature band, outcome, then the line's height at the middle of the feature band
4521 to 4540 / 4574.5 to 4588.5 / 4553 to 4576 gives -1.3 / 9.82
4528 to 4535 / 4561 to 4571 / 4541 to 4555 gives -0.1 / 9.64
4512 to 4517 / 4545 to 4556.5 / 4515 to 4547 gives 1.6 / 9.87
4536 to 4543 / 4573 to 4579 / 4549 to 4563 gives -0.3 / 9.83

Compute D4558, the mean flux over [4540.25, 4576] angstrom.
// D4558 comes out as 10.1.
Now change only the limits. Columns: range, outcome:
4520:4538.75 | 9.08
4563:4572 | 10.5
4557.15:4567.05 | 10.5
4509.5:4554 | 9.53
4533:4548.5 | 9.41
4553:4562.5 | 10.3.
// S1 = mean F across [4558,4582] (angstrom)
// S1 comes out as 10.4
